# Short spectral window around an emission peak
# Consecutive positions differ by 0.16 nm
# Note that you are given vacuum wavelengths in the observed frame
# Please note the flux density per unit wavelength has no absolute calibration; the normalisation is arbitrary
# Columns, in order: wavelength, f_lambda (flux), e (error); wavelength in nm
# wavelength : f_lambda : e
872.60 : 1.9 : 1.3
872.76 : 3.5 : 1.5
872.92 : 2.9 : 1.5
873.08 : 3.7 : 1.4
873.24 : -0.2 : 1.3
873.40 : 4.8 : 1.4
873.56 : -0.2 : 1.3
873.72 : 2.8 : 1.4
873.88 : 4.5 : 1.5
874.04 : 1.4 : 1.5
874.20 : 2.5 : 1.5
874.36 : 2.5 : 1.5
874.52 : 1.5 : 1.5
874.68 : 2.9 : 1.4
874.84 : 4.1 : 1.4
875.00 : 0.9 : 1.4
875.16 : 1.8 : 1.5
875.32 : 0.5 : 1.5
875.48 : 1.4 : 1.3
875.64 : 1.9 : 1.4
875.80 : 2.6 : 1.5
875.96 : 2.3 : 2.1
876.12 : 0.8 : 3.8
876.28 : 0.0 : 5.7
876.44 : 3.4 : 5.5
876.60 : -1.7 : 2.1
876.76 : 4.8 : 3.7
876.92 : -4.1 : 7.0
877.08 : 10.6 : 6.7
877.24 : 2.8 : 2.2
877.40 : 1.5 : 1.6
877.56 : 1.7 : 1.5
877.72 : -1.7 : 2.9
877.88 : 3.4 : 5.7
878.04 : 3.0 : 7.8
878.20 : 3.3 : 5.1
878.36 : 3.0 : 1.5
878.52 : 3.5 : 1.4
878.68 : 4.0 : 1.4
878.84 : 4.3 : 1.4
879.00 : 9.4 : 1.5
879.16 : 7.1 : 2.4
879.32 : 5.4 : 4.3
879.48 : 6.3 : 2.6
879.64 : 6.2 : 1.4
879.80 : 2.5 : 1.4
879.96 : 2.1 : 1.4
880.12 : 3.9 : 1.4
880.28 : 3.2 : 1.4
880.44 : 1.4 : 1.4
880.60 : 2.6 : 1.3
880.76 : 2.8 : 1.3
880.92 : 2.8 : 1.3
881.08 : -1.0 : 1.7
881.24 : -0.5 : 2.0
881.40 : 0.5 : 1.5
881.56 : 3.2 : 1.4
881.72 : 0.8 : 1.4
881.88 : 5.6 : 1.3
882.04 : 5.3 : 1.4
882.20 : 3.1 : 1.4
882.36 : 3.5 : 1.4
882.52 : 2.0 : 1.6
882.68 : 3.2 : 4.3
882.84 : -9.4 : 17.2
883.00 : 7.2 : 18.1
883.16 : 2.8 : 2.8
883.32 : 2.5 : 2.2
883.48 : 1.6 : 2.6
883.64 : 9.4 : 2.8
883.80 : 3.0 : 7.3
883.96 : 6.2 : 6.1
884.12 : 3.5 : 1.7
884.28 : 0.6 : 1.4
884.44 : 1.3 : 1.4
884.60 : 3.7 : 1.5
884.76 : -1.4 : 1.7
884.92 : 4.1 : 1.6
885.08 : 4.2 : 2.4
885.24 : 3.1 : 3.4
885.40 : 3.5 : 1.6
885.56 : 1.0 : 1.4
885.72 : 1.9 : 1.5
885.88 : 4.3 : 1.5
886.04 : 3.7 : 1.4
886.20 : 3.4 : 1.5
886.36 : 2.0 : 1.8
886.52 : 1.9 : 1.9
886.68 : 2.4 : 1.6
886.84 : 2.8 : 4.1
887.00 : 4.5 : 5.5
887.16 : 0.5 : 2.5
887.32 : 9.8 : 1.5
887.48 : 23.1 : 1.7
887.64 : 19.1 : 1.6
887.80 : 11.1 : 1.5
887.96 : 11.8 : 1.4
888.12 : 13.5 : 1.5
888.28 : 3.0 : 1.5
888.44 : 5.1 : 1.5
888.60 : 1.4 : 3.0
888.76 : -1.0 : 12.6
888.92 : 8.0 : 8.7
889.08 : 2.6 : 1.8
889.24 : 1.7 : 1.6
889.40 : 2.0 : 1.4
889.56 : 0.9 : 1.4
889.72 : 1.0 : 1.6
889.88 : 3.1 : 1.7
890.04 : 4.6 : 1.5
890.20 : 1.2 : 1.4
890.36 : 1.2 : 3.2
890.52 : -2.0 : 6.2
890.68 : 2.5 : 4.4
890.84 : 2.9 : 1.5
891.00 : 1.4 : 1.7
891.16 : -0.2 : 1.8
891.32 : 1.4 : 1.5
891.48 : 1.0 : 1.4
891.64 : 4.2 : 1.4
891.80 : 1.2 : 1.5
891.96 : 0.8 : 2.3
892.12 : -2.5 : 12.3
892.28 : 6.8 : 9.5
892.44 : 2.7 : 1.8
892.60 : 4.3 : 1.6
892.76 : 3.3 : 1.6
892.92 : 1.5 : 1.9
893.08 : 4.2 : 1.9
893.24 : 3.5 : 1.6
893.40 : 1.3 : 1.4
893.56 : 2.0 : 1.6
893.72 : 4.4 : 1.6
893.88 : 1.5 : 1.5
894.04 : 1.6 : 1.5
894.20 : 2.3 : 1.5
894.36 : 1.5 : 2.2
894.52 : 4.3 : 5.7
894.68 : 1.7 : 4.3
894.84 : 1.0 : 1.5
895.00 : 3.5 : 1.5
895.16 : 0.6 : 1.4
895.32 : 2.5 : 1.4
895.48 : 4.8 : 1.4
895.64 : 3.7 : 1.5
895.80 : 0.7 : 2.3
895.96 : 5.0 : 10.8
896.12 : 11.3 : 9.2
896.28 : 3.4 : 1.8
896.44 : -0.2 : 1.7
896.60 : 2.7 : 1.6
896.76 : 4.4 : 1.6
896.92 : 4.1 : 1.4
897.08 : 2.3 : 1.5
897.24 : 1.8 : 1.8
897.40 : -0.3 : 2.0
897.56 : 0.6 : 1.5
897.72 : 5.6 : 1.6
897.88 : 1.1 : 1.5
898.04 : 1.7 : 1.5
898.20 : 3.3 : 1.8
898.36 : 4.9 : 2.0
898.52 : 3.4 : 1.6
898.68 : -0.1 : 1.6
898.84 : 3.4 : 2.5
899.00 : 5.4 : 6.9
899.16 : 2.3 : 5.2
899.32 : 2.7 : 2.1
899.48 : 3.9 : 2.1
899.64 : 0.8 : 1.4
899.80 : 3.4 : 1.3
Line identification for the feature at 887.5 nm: [O III] 5007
